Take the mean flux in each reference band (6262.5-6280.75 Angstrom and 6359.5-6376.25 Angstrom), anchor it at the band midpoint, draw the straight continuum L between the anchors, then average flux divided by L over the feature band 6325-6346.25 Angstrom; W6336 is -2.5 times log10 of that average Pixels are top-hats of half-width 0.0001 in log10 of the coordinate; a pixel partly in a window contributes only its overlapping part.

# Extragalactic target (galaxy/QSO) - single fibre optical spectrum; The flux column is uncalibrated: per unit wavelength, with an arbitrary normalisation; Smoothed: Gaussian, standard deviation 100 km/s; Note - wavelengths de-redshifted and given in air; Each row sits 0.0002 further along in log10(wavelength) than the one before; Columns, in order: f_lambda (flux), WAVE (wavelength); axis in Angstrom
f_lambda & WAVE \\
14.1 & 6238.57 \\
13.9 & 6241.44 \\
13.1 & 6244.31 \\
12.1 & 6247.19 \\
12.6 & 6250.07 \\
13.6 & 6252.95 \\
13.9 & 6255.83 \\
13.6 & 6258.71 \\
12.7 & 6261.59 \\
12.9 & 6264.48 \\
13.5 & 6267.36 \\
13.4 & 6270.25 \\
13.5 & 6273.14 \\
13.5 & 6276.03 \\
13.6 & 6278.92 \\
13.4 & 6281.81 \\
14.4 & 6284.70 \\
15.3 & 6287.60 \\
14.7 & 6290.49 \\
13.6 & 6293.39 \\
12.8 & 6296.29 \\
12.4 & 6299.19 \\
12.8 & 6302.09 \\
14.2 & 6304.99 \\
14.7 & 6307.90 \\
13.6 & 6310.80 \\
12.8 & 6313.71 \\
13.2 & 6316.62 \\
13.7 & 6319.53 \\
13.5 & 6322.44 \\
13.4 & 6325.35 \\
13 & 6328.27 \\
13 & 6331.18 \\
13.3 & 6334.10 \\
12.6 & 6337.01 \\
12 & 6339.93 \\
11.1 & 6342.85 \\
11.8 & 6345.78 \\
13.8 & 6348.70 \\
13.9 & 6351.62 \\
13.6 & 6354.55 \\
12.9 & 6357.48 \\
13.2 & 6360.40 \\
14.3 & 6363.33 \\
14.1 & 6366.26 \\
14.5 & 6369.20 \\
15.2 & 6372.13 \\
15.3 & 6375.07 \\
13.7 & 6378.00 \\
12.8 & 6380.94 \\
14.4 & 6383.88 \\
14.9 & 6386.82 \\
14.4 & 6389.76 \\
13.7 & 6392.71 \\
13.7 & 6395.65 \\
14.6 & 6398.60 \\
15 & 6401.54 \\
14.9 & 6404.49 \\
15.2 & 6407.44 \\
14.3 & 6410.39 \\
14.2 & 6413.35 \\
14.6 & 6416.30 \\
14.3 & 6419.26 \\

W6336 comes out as 0.129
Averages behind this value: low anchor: 13.4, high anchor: 14.5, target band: 12.5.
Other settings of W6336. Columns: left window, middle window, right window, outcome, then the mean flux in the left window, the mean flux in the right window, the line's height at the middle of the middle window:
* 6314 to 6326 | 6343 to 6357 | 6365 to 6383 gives 0.07 mag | 13.4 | 14.3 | 13.9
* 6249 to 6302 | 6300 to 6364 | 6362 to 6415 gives 0.06 mag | 13.5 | 14.4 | 14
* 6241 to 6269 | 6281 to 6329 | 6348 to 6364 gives -0.02 mag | 13.2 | 13.6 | 13.4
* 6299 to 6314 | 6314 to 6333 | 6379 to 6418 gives 0.03 mag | 13.6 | 14.4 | 13.7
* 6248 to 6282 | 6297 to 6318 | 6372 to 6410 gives 0.03 mag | 13.3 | 14.4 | 13.7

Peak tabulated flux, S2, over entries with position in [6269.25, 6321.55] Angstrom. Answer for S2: 15.3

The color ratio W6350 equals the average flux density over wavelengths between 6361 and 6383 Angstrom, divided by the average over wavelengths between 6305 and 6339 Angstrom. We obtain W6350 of 1.1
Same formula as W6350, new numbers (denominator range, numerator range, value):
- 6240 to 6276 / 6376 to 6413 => 1.08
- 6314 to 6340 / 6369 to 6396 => 1.09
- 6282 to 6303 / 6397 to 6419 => 1.07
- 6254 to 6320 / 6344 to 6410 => 1.04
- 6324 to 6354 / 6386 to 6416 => 1.13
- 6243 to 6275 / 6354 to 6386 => 1.07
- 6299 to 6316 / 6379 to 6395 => 1.04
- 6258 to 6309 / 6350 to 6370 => 1.01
